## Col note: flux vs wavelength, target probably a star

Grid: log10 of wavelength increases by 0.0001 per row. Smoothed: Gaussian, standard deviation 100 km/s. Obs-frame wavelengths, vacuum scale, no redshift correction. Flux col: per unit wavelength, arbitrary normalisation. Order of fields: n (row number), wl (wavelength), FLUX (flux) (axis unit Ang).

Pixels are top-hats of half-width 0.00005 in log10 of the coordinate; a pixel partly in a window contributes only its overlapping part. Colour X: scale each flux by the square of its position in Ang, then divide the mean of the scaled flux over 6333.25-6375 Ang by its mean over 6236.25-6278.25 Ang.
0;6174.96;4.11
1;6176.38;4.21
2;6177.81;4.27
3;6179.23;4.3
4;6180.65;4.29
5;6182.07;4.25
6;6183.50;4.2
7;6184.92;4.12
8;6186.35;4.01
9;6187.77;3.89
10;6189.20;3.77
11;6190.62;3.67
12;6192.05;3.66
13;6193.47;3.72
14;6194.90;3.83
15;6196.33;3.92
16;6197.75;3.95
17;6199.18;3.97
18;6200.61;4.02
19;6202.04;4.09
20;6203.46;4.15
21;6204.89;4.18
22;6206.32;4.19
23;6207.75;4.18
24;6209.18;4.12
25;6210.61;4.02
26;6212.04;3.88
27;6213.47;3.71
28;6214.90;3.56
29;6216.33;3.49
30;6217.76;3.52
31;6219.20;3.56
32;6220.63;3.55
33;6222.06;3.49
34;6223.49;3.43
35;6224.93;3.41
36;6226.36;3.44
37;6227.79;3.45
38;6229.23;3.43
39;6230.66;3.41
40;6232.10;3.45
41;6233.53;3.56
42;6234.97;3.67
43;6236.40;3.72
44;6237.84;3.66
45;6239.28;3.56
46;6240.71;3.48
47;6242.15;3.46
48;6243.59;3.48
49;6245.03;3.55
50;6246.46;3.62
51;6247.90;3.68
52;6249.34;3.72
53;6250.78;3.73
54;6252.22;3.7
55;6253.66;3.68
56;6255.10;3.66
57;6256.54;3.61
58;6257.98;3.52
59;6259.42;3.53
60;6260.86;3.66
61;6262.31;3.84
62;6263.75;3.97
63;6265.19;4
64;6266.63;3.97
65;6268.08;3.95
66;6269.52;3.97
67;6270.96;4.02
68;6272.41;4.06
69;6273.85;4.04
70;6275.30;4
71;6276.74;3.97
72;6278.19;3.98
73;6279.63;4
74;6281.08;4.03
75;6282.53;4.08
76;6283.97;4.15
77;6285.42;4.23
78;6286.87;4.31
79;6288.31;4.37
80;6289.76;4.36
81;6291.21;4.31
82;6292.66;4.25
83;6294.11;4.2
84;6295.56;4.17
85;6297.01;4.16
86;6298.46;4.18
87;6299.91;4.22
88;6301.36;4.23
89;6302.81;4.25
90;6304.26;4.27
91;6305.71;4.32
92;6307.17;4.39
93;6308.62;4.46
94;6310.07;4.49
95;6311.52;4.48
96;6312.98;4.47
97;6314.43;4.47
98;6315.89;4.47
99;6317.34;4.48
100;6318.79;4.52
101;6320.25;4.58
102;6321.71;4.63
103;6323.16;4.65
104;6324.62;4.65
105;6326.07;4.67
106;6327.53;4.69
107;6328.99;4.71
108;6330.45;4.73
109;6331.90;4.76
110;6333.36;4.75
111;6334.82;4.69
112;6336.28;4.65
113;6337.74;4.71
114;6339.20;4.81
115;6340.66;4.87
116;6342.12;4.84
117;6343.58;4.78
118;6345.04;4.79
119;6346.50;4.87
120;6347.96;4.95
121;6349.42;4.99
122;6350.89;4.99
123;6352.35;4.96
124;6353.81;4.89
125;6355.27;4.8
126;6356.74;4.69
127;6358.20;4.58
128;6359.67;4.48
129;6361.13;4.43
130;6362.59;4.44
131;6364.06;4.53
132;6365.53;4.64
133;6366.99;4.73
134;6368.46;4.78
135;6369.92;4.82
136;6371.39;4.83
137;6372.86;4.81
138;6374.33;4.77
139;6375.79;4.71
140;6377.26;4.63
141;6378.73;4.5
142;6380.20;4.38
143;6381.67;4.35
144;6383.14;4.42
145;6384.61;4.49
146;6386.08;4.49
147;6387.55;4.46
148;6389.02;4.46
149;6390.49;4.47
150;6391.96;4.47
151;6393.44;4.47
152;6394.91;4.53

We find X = 1.3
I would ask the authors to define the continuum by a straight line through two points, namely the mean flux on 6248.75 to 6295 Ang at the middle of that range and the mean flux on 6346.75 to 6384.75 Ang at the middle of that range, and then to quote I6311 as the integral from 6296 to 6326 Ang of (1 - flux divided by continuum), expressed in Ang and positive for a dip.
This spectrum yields -1.1 Ang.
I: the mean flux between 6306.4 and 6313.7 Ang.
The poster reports 4.45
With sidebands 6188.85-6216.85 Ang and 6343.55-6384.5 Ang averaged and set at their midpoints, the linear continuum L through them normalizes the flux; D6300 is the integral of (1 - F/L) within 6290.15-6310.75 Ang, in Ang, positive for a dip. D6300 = 0.49 Ang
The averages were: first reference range 3.91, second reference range 4.69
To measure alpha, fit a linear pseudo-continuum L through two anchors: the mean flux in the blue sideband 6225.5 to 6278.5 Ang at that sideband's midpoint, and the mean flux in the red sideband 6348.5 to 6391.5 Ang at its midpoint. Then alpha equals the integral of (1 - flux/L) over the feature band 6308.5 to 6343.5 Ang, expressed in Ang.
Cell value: -2.8 Ang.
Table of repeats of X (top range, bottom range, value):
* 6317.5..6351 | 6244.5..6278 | 1.27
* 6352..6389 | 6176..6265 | 1.29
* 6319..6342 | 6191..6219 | 1.26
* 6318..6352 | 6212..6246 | 1.39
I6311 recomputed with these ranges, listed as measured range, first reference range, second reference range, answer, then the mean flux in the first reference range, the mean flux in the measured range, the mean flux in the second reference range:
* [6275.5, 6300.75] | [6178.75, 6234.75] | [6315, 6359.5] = 1.24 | 3.81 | 4.17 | 4.73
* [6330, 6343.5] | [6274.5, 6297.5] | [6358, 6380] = -0.92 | 4.16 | 4.76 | 4.64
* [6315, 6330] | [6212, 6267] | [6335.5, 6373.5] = -0.57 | 3.61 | 4.6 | 4.76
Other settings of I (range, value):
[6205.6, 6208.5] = 4.18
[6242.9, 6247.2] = 3.55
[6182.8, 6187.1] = 4.11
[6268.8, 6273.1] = 4.02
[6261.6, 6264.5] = 3.91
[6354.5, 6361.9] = 4.6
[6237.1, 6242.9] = 3.54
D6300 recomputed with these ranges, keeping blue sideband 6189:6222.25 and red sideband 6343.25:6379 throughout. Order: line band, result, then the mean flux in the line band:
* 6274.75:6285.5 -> 0.6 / 4.05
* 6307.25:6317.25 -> 0.0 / 4.47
